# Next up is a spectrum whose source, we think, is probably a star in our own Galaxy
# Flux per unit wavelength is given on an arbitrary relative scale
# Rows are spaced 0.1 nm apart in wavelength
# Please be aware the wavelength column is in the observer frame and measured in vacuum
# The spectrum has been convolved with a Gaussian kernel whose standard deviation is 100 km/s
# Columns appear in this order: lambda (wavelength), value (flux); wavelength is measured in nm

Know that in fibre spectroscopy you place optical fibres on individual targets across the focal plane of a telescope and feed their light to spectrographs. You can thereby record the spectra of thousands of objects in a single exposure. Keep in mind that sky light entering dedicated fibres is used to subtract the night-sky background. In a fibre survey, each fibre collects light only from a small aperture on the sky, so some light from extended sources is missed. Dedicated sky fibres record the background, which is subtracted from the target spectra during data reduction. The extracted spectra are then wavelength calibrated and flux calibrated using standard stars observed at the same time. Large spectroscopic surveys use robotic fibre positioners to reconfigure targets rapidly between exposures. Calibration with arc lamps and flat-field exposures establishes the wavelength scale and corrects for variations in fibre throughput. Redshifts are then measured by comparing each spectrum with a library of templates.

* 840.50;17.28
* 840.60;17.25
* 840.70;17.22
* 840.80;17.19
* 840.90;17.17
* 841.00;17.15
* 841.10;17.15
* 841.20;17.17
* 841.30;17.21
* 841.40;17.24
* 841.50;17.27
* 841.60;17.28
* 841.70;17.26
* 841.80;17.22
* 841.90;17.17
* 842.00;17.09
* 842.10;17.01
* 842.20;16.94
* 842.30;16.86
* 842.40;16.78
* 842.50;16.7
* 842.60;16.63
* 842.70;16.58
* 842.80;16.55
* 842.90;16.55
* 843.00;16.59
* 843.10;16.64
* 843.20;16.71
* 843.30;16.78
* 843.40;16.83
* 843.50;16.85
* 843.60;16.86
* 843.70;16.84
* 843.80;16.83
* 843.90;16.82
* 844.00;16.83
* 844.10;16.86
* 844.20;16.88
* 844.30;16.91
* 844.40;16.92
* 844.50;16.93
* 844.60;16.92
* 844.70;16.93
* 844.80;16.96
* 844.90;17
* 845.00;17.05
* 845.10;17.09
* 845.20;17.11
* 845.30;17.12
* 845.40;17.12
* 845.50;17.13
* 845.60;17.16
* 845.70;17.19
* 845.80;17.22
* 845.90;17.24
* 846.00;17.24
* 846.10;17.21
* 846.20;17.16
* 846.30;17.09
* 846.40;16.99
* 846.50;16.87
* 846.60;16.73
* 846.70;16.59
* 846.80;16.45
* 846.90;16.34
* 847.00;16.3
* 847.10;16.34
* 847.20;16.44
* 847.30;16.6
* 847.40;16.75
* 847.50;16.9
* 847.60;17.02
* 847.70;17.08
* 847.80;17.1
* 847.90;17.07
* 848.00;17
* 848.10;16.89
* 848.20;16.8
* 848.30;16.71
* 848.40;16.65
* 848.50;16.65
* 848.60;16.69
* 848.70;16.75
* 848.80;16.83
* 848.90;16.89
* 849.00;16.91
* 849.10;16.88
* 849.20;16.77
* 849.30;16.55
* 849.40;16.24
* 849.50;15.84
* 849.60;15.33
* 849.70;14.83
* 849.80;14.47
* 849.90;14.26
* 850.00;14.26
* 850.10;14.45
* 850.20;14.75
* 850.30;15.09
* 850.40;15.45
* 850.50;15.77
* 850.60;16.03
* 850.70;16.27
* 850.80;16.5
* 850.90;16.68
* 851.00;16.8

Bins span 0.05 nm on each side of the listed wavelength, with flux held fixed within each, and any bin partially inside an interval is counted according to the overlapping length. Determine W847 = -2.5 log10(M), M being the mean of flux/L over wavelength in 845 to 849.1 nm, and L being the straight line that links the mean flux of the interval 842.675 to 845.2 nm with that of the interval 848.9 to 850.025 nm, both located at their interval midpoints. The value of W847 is -0.04 mag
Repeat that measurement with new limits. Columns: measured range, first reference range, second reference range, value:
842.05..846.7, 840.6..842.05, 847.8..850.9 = -0.01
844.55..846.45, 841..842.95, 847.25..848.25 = -0.01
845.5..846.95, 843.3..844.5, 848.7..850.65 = -0.04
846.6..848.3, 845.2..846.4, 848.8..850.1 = -0.01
